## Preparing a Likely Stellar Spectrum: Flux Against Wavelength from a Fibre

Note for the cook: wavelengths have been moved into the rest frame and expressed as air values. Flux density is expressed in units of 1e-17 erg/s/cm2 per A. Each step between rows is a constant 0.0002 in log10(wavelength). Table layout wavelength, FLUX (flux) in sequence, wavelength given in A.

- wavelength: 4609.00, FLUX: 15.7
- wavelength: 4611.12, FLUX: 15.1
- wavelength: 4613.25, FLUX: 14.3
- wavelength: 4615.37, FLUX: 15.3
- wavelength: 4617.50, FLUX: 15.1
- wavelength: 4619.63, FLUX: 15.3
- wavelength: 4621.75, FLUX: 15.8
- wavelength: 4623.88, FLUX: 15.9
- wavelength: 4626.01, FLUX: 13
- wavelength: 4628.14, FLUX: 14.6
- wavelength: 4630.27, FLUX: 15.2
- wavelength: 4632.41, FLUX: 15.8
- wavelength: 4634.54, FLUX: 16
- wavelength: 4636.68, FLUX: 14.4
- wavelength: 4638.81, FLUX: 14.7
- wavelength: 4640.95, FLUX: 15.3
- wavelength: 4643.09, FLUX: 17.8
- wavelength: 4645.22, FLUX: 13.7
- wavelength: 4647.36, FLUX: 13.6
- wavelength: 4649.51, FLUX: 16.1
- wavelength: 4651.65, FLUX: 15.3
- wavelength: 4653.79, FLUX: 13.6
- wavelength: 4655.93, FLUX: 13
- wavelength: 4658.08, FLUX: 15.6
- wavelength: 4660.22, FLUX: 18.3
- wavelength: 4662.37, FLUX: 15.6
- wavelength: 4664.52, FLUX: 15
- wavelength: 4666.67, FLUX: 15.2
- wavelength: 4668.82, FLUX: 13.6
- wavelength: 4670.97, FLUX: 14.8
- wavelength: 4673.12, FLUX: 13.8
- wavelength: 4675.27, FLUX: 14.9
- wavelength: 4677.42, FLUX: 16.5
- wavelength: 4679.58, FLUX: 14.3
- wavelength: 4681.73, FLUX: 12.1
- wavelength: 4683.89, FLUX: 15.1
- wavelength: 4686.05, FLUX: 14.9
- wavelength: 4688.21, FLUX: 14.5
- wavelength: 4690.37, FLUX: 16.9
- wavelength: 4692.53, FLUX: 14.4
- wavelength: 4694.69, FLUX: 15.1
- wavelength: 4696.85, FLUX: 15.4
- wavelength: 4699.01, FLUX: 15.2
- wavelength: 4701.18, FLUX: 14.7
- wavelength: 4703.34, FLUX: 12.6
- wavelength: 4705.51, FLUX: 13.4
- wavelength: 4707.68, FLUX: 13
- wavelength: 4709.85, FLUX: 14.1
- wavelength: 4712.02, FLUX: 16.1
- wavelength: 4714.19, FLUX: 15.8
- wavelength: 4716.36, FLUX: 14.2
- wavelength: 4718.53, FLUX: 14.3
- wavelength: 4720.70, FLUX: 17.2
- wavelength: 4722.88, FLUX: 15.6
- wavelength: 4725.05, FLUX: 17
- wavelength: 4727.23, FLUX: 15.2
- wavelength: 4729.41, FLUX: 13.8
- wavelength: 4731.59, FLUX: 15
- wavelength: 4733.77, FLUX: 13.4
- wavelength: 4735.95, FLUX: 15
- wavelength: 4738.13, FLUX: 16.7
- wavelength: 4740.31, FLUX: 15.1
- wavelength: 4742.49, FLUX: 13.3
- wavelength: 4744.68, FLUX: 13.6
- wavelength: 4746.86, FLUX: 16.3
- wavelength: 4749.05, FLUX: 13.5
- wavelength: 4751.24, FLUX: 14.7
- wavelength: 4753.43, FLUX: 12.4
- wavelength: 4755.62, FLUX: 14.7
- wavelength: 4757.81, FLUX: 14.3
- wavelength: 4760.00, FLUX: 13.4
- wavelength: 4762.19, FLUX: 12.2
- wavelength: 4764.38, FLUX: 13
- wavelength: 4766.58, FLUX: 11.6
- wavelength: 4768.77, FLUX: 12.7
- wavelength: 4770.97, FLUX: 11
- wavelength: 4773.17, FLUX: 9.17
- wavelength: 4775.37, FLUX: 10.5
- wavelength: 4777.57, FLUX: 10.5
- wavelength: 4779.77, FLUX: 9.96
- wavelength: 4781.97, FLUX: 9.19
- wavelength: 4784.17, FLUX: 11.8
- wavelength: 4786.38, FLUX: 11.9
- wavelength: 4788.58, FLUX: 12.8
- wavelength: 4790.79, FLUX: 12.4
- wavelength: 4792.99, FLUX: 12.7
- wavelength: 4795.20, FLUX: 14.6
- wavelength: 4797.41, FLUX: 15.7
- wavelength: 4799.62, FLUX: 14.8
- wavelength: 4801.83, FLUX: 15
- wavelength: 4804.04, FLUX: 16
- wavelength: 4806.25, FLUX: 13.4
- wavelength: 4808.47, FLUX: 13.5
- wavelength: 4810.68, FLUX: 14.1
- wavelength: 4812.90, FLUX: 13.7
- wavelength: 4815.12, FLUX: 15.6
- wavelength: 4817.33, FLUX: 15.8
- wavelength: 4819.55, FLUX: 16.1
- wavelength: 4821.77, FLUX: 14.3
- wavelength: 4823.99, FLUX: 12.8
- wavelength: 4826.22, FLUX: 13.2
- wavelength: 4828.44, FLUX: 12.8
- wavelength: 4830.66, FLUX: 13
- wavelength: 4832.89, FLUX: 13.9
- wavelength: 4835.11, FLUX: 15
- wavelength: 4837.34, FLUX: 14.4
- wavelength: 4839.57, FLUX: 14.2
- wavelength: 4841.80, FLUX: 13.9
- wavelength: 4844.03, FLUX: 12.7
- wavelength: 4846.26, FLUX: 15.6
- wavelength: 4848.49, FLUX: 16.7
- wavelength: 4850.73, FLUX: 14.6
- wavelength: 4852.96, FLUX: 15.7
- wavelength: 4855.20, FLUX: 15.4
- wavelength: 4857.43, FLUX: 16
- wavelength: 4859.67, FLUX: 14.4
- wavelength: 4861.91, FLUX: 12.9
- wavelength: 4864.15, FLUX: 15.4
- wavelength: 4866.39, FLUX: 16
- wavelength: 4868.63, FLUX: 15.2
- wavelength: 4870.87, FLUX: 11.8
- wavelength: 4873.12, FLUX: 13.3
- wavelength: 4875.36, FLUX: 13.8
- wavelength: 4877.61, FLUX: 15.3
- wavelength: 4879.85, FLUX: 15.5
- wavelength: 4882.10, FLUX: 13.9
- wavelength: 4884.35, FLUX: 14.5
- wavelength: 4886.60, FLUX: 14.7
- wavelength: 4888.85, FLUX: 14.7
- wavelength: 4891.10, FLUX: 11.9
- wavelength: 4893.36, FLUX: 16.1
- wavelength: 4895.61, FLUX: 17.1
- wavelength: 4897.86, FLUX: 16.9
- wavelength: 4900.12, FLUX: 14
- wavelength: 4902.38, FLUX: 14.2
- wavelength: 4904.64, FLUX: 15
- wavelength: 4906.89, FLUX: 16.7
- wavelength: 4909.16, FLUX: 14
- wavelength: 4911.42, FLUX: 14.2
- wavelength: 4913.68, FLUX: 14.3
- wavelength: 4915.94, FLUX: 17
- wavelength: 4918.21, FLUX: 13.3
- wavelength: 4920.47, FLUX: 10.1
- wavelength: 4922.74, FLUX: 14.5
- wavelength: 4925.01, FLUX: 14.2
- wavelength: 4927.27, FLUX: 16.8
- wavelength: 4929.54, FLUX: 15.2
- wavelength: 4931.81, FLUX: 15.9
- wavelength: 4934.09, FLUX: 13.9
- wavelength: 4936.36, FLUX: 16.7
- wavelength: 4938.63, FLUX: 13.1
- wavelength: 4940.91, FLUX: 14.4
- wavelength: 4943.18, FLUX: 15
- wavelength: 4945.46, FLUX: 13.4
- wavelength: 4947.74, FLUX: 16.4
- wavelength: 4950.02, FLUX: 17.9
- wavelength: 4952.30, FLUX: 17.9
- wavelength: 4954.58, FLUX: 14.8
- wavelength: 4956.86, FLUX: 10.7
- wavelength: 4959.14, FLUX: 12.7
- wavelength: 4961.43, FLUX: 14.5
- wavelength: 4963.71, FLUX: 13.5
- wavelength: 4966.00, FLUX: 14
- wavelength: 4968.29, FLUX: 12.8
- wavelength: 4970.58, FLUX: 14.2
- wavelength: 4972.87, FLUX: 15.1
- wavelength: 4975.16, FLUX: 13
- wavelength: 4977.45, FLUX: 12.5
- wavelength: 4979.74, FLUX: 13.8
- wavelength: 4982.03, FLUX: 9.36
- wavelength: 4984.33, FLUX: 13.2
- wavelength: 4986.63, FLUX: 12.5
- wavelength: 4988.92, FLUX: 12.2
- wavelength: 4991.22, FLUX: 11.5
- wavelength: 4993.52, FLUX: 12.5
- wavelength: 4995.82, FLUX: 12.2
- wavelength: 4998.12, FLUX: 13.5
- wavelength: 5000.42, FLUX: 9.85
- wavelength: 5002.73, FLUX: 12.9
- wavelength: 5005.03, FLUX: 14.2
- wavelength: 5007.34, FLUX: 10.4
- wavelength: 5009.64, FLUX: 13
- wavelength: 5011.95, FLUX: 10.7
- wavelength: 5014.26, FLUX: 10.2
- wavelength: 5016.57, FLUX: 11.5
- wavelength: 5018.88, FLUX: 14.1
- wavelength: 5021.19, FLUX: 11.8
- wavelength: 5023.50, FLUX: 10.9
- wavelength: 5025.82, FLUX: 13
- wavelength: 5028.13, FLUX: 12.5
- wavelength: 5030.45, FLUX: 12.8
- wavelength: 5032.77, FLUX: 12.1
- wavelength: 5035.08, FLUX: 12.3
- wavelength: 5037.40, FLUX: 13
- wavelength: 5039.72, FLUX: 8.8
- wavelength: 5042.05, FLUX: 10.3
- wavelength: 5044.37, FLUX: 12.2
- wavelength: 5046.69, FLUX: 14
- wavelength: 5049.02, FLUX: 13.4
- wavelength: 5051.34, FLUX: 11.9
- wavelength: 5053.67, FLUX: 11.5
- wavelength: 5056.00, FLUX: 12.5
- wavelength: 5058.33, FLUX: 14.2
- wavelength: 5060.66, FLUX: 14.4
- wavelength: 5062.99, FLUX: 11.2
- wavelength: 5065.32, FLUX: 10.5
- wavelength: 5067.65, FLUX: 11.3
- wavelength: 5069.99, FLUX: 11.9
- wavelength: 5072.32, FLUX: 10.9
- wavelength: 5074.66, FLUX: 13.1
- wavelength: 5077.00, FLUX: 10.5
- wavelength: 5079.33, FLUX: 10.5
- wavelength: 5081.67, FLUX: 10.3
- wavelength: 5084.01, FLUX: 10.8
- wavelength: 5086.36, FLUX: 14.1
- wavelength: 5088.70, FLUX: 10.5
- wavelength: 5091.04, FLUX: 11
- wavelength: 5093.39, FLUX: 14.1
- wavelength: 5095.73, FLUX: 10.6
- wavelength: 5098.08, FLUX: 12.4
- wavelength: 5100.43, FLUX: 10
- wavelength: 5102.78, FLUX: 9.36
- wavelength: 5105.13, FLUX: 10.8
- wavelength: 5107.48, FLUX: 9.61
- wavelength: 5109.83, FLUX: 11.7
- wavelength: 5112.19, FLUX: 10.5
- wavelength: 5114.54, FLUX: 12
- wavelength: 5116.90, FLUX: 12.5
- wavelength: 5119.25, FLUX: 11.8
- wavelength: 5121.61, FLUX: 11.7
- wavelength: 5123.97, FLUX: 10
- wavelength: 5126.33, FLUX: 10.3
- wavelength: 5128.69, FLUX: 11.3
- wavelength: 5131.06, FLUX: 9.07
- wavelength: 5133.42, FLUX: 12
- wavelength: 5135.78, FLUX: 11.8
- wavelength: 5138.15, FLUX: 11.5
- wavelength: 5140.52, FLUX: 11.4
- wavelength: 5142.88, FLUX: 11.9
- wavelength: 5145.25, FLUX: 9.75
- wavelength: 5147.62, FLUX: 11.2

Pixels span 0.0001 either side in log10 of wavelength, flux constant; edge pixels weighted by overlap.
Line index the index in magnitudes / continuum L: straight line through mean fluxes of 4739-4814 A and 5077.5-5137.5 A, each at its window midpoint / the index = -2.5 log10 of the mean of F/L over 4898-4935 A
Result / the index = -0.19 mag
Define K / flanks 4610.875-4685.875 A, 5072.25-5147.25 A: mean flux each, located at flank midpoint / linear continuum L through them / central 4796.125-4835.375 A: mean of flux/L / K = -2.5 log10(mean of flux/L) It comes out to -0.06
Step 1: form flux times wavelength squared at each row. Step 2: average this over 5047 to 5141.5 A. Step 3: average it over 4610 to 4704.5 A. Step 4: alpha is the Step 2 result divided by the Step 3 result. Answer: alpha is 0.92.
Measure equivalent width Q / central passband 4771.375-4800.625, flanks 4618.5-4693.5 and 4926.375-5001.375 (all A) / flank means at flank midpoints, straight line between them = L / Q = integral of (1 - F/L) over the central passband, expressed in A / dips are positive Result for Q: 5.1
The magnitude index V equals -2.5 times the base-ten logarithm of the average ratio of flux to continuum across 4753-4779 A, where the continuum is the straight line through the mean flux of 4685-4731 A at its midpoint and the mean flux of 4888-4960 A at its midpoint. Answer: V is 0.23 mag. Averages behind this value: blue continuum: 14.9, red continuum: 14.8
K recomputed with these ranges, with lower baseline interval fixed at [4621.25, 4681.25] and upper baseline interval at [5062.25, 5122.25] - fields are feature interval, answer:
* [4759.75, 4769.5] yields 0.13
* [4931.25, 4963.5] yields -0.18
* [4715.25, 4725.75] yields -0.09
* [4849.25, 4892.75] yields -0.11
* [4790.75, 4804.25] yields -0.06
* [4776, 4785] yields 0.32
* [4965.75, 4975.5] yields -0.13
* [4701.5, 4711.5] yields 0.08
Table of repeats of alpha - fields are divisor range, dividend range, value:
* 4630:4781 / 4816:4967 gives 1.10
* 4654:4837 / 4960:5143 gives 0.96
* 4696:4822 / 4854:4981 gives 1.12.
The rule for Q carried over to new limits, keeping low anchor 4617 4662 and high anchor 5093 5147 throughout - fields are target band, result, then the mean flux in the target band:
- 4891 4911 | -3.5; 15.2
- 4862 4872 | -0.9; 14.4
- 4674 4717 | 0.1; 14.7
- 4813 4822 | -1.1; 15.4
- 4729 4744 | -0.3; 14.6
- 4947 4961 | -2.8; 15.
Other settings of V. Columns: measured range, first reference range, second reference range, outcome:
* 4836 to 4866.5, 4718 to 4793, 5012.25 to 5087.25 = -0.15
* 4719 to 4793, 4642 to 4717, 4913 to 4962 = 0.11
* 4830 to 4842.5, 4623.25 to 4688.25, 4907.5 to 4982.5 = 0.03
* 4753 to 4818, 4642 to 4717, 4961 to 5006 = 0.09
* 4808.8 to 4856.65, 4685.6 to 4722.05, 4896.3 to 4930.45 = 0.02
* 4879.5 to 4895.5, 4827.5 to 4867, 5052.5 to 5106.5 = -0.04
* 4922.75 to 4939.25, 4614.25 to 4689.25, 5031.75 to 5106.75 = -0.18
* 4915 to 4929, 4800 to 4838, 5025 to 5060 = -0.07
